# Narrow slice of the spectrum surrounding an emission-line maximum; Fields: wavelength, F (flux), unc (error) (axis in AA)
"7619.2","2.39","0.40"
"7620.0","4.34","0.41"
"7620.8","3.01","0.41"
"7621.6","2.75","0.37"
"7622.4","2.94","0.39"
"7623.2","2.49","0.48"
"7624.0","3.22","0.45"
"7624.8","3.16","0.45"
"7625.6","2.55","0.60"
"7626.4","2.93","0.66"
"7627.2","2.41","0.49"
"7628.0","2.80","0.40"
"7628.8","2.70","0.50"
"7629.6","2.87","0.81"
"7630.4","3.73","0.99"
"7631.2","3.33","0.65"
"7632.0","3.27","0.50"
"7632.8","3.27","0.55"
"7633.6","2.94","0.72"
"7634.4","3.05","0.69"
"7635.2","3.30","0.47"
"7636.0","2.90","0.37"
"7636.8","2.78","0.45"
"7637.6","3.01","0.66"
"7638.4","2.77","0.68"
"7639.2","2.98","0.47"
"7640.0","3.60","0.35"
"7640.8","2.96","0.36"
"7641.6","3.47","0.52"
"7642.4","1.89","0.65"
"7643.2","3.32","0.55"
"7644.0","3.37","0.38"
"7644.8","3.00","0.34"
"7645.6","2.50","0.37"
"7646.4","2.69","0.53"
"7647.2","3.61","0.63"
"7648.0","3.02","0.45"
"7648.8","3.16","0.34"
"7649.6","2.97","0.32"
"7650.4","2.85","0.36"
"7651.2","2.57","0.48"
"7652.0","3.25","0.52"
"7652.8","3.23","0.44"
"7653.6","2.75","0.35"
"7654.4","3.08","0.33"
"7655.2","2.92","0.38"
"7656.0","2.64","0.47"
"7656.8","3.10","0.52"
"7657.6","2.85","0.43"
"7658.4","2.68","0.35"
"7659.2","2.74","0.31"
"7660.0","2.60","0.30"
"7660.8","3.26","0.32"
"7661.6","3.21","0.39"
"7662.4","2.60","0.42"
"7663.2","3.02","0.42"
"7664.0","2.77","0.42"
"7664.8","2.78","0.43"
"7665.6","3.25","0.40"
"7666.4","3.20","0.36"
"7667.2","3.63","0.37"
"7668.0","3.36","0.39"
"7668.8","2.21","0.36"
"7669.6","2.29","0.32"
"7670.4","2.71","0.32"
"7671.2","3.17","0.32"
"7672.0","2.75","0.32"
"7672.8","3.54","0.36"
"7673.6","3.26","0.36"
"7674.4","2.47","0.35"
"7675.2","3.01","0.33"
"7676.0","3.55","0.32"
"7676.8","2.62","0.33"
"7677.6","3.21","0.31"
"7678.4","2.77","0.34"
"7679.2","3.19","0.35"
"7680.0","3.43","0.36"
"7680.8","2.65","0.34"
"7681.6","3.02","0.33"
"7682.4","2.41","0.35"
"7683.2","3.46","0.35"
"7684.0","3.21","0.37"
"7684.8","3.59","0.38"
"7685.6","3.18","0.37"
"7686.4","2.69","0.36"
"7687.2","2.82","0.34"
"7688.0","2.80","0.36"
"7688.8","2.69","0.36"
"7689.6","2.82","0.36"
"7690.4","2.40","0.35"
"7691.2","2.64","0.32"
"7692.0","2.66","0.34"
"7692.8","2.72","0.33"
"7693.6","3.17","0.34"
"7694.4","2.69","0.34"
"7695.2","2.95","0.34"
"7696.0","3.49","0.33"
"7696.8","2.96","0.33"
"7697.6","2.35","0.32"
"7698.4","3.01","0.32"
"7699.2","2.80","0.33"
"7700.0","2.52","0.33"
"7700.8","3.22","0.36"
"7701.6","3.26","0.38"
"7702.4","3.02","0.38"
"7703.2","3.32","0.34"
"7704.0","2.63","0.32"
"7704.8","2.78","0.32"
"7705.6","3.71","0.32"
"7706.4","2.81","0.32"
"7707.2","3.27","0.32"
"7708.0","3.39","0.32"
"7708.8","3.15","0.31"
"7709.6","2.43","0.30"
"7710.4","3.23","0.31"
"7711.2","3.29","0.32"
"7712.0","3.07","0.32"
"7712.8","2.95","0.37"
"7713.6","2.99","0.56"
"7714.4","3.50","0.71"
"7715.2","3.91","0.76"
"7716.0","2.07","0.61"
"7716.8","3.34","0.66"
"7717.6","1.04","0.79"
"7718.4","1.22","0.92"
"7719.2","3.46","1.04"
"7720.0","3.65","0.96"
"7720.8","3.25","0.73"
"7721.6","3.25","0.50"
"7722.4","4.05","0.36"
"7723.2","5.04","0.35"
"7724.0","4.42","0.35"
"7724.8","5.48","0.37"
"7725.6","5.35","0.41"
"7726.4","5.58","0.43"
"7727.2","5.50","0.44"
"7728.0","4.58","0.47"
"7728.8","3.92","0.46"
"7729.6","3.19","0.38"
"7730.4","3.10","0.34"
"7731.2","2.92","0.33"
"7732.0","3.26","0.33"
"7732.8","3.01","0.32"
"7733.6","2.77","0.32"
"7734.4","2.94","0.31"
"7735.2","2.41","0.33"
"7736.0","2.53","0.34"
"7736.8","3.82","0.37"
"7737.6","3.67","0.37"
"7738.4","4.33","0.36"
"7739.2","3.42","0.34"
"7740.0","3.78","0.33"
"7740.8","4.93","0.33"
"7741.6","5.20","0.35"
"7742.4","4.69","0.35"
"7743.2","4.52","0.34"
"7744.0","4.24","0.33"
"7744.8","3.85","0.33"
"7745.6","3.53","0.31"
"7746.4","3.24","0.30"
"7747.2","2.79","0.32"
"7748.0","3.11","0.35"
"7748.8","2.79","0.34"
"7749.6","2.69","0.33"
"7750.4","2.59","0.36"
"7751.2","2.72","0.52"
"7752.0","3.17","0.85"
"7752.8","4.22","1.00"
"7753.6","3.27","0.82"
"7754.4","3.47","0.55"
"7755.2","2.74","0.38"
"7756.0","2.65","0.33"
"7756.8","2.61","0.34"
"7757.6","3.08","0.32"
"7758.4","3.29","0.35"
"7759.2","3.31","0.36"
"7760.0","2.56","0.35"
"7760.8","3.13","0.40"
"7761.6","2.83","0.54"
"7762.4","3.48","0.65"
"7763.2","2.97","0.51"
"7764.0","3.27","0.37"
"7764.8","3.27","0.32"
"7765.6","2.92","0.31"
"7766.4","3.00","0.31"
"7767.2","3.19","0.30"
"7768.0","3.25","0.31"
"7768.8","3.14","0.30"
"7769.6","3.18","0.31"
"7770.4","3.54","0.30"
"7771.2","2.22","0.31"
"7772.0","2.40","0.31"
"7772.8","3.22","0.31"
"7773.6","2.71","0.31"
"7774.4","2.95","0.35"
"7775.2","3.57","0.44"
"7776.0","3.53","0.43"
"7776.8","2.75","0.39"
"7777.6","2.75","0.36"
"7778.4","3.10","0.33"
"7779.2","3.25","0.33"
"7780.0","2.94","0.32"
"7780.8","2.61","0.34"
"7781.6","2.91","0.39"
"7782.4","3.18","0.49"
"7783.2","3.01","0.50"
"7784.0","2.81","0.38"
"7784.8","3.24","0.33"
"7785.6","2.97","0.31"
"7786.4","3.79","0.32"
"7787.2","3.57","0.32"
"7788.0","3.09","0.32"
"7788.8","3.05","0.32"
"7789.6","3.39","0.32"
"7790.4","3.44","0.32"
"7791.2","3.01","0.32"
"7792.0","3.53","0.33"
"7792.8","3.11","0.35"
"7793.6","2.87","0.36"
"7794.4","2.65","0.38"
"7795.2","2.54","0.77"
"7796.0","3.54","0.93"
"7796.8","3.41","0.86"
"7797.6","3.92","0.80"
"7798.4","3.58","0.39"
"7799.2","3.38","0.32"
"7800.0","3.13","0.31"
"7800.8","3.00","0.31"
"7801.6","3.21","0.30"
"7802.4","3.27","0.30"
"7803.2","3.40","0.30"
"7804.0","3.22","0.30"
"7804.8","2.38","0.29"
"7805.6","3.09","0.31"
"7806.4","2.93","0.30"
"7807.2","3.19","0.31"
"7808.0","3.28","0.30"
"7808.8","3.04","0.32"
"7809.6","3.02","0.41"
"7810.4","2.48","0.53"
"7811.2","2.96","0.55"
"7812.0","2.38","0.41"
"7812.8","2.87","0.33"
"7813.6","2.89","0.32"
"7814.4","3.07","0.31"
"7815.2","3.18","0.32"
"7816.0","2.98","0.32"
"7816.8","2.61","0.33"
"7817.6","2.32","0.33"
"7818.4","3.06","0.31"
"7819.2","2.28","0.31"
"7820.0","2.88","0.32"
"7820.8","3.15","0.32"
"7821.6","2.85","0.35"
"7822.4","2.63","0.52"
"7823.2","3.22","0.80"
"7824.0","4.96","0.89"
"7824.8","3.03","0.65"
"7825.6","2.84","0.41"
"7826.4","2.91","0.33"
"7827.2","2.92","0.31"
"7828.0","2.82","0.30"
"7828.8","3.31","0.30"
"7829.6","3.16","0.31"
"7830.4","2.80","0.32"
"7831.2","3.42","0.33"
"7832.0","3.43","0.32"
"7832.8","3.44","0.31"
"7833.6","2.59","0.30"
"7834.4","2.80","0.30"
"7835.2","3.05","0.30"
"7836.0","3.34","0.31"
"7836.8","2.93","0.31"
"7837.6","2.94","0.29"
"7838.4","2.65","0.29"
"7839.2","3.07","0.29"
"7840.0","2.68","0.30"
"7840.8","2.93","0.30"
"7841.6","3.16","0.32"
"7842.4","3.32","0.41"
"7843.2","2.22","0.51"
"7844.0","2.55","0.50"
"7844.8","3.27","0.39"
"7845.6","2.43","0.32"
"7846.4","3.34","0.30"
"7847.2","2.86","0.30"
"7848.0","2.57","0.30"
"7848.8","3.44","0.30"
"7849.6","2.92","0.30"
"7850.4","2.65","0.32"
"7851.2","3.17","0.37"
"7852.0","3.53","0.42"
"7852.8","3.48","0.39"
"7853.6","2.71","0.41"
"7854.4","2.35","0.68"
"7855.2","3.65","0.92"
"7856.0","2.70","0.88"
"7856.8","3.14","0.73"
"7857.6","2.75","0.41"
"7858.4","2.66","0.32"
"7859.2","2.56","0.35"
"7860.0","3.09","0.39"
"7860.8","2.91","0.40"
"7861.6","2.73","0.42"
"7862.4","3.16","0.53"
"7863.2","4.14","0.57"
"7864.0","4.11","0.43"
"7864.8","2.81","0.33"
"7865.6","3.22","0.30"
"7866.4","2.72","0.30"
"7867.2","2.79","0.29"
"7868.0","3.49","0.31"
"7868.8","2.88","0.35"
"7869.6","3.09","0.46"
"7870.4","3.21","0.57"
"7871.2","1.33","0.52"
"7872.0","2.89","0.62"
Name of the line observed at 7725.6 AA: [S II] 6716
